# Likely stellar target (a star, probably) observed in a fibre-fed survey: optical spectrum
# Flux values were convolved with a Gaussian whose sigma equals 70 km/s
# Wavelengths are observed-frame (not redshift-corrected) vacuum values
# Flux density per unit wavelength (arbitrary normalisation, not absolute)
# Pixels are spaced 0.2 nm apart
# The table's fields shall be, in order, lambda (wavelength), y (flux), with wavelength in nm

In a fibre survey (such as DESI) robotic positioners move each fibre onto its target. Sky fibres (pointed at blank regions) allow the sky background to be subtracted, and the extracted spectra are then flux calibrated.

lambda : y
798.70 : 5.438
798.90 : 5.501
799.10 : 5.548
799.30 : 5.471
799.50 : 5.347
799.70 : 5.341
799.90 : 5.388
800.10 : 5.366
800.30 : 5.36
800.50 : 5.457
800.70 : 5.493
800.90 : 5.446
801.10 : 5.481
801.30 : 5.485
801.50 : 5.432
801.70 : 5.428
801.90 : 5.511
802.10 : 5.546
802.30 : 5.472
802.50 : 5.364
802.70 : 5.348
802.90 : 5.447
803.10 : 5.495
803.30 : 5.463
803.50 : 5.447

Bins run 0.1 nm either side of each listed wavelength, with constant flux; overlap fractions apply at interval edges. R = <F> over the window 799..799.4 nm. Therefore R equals 5.51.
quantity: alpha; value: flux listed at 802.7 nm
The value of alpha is 5.348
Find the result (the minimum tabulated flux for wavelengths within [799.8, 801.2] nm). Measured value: 5.36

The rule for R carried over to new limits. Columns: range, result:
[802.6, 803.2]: 5.43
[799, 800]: 5.42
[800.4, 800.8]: 5.48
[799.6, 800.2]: 5.37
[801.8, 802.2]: 5.53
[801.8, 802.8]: 5.45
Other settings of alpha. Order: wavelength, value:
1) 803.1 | 5.495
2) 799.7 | 5.341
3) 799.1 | 5.548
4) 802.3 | 5.472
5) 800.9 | 5.446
